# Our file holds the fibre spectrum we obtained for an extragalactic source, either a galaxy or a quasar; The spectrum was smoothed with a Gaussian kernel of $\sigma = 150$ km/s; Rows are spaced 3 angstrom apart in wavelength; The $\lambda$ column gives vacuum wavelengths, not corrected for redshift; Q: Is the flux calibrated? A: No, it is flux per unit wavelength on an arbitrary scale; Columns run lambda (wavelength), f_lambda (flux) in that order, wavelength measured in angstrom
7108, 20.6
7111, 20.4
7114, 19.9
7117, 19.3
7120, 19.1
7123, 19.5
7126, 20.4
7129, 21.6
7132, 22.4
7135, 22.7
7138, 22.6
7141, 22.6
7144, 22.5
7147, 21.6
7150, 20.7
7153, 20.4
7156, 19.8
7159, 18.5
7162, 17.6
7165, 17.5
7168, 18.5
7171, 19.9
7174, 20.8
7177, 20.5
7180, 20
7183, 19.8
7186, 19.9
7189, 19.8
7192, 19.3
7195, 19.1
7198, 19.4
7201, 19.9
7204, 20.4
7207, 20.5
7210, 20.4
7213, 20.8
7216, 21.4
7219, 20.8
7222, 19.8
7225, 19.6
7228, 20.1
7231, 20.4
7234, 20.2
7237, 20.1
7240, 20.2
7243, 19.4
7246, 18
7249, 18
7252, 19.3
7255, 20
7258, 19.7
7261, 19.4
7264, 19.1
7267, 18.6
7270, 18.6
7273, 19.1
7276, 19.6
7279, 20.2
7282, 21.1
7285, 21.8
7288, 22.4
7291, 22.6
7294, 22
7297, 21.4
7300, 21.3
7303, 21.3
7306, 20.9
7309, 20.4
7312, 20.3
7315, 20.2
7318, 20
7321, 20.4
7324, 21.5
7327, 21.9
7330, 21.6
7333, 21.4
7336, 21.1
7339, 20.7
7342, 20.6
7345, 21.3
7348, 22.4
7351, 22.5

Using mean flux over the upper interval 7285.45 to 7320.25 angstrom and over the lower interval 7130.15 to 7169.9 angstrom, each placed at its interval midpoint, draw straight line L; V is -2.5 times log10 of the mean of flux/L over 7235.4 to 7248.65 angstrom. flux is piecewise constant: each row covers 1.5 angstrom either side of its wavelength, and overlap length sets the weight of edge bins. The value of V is 0.09 mag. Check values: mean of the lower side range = 20.6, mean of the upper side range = 21.2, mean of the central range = 19.3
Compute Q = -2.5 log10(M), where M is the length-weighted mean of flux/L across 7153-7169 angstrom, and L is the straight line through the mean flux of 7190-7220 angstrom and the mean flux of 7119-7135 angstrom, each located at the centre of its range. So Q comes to 0.11 mag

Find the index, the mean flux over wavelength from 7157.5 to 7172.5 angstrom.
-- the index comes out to 18.4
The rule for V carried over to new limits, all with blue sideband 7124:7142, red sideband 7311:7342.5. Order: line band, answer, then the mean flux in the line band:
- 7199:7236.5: 0.06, 20.3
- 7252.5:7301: 0.04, 20.4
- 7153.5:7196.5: 0.12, 19.4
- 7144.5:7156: 0.05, 20.9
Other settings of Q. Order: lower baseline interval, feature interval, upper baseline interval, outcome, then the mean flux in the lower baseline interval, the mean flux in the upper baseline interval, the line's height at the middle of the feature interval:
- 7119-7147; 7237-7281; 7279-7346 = 0.107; 21.5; 21.2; 21.3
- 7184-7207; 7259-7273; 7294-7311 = 0.092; 19.7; 21.1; 20.7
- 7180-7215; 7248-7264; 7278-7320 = 0.073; 20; 21.1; 20.6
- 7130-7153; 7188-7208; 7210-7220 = 0.075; 22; 20.9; 21.2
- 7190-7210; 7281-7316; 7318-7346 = -0.029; 19.8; 21.1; 20.8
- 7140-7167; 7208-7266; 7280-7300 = 0.069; 20.1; 21.8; 21.1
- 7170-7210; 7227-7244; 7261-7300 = 0.009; 20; 20.5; 20.2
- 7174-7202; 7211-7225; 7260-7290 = -0.037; 19.8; 20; 19.9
